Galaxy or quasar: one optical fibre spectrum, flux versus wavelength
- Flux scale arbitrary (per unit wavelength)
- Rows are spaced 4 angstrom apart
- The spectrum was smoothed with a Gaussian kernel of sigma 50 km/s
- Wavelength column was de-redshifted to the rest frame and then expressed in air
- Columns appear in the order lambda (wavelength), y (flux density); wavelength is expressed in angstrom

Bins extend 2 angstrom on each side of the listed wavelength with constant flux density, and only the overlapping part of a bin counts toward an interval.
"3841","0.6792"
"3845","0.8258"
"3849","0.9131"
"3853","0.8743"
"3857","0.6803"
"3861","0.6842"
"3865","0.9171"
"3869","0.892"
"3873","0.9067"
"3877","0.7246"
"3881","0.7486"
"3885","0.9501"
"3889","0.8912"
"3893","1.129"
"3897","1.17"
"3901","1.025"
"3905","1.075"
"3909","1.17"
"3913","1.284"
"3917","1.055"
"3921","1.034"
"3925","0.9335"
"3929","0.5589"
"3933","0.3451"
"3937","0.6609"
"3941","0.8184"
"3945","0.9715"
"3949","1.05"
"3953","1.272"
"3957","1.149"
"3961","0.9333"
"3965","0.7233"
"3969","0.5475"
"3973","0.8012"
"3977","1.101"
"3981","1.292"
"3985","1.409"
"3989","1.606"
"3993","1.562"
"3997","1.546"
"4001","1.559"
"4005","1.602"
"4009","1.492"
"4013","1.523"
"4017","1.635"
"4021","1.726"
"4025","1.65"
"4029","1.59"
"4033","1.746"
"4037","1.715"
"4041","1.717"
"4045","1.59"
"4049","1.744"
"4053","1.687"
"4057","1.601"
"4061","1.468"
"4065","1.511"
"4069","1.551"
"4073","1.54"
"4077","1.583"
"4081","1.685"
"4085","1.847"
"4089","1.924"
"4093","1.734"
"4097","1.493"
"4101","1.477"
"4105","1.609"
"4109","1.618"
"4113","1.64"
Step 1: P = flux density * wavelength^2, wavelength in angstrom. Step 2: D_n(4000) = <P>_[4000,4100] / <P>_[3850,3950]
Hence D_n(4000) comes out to 1.96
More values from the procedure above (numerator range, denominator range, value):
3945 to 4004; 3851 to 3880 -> 1.55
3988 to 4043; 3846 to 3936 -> 1.91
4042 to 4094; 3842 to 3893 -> 2.17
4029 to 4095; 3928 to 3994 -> 1.77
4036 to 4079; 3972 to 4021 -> 1.14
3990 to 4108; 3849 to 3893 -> 2.10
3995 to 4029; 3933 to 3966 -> 1.79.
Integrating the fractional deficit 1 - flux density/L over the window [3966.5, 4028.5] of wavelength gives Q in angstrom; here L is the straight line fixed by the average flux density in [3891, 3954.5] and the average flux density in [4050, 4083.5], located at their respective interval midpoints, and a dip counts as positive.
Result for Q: -4.8 angstrom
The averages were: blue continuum 0.97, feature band 1.4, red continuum 1.59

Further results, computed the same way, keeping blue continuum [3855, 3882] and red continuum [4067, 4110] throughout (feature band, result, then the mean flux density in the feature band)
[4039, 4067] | -2.1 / 1.62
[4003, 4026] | -4.1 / 1.6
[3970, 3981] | 2.1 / 0.976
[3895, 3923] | -4.9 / 1.12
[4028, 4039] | -2.0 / 1.69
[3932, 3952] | 5.0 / 0.816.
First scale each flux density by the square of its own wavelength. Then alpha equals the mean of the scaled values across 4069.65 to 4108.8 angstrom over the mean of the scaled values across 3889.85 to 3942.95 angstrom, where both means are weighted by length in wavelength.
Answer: 1.9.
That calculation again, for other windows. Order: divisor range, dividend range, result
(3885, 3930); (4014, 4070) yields 1.69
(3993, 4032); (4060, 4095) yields 1.07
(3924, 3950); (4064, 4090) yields 2.39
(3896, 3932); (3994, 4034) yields 1.67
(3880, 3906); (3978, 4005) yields 1.56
